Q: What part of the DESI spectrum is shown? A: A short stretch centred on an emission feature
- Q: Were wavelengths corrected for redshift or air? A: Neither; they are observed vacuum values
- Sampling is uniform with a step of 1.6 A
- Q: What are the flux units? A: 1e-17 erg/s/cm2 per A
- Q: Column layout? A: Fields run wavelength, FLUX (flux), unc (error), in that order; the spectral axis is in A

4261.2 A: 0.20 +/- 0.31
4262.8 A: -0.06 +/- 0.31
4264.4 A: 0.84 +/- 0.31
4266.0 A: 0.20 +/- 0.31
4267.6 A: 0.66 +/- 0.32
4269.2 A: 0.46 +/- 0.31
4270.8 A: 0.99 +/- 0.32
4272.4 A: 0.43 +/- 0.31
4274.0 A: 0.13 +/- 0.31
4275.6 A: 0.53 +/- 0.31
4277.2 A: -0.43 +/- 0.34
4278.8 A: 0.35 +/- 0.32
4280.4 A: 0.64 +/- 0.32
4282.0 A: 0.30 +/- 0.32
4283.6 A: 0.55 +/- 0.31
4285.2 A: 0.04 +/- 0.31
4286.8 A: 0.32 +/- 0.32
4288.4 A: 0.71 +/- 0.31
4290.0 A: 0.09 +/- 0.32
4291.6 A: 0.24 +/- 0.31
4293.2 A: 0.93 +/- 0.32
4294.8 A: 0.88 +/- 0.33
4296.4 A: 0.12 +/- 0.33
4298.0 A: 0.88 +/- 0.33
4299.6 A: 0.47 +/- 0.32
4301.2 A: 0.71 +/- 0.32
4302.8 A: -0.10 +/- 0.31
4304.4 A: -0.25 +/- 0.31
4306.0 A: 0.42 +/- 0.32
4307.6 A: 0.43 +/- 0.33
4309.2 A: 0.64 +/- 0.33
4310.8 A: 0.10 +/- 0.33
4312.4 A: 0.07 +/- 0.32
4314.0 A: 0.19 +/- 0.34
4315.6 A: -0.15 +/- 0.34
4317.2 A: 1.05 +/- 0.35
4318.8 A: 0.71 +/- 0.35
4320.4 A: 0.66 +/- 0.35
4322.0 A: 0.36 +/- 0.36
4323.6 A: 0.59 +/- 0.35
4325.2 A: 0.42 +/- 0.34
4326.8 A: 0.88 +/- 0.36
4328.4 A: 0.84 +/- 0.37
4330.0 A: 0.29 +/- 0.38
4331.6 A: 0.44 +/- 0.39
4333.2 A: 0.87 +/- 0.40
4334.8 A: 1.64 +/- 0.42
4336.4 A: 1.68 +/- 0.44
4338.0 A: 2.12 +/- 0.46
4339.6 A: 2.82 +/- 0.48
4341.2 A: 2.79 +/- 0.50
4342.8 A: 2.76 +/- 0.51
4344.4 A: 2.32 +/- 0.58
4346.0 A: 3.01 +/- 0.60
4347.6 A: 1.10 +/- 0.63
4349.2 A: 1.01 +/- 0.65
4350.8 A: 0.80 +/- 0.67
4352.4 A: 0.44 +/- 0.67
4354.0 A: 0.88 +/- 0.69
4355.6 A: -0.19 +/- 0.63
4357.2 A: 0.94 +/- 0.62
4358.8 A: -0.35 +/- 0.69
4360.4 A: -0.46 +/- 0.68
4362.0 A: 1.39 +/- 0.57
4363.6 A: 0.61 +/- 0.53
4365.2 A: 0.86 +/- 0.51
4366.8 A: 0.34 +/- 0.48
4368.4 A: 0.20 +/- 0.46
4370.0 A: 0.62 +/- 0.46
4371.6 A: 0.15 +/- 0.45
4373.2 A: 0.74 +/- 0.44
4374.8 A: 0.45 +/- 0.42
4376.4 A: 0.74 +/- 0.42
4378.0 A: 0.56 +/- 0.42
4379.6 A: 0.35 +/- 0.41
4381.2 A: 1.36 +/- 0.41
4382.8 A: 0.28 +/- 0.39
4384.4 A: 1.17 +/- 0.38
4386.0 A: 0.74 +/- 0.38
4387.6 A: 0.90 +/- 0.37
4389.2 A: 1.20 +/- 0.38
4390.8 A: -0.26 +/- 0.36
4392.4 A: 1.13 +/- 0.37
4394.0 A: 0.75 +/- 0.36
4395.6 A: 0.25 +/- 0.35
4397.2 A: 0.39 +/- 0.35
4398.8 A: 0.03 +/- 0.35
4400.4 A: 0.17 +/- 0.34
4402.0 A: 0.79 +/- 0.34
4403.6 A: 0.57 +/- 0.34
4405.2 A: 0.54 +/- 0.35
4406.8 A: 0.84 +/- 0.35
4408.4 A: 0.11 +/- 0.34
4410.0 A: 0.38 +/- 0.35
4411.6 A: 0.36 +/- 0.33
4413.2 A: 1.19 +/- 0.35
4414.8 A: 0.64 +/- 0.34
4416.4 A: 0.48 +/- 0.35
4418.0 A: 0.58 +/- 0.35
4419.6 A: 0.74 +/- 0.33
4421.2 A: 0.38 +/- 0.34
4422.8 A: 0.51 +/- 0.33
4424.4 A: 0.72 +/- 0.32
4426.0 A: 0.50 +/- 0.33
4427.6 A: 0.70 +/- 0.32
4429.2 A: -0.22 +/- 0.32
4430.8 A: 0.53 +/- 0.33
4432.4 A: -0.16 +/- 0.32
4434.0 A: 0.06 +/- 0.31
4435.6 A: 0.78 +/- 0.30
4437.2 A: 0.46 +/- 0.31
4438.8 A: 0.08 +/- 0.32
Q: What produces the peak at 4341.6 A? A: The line C IV 1549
